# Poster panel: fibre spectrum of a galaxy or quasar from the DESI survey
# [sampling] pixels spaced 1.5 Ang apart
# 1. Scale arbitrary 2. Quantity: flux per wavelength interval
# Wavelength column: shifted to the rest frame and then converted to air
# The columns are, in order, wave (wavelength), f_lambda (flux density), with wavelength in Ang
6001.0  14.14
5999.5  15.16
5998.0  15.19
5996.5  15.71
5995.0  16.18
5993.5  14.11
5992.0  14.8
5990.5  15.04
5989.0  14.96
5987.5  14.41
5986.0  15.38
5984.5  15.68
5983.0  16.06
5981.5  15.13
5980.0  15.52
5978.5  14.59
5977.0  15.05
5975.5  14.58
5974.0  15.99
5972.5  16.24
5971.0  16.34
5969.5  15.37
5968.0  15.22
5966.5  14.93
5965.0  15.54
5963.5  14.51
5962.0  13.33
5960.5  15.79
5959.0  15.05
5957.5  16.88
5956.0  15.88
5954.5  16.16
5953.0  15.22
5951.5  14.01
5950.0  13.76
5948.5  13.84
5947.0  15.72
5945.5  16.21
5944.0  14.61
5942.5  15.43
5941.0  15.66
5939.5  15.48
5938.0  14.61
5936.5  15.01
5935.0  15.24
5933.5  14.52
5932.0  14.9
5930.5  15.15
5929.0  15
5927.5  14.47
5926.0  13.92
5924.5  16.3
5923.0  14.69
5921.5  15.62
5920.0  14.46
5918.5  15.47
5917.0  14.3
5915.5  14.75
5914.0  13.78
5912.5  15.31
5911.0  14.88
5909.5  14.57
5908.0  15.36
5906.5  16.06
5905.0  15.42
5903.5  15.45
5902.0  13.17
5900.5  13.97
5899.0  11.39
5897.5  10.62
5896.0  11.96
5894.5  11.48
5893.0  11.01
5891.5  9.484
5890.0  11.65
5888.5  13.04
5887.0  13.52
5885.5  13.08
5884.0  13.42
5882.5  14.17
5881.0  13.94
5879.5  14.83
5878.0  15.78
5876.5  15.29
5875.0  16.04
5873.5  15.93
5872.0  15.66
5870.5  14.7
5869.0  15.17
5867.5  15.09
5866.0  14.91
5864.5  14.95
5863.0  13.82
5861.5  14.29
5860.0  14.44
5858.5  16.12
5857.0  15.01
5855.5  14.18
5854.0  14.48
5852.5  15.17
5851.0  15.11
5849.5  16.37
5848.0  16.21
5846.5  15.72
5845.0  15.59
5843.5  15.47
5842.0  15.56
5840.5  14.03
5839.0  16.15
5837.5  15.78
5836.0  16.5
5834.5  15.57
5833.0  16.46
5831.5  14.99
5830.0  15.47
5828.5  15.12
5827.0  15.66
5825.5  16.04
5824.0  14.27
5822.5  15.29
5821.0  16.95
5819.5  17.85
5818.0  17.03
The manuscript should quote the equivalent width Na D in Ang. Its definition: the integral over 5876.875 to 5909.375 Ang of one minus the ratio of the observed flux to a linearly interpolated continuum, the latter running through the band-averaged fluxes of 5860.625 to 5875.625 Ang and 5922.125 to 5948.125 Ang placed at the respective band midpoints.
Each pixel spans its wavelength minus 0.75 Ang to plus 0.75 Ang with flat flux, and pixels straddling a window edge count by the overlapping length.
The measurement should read 3.8 Ang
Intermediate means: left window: 15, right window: 15.1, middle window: 13.3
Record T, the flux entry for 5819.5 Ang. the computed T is 17.85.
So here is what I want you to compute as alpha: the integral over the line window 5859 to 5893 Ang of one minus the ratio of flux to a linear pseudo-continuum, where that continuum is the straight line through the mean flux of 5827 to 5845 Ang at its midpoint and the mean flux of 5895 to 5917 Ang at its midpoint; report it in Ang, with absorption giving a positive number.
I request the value 1.20 Ang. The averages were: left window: 15.6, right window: 14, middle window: 14.2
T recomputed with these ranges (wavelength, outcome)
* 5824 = 14.27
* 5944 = 14.61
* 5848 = 16.21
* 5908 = 15.36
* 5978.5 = 14.59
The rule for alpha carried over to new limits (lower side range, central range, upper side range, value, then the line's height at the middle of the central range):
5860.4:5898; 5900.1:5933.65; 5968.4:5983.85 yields -1.0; 14.4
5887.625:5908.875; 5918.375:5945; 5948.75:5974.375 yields -1.7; 14.1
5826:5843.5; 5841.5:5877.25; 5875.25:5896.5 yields -2.1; 14.4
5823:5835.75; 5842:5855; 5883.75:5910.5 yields -0.6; 14.8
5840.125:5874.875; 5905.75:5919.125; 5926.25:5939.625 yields 0.0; 14.9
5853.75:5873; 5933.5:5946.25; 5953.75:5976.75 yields 0.1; 15.3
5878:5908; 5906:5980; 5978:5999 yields -4.6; 14.2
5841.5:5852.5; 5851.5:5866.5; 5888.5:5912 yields 0.4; 15.1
